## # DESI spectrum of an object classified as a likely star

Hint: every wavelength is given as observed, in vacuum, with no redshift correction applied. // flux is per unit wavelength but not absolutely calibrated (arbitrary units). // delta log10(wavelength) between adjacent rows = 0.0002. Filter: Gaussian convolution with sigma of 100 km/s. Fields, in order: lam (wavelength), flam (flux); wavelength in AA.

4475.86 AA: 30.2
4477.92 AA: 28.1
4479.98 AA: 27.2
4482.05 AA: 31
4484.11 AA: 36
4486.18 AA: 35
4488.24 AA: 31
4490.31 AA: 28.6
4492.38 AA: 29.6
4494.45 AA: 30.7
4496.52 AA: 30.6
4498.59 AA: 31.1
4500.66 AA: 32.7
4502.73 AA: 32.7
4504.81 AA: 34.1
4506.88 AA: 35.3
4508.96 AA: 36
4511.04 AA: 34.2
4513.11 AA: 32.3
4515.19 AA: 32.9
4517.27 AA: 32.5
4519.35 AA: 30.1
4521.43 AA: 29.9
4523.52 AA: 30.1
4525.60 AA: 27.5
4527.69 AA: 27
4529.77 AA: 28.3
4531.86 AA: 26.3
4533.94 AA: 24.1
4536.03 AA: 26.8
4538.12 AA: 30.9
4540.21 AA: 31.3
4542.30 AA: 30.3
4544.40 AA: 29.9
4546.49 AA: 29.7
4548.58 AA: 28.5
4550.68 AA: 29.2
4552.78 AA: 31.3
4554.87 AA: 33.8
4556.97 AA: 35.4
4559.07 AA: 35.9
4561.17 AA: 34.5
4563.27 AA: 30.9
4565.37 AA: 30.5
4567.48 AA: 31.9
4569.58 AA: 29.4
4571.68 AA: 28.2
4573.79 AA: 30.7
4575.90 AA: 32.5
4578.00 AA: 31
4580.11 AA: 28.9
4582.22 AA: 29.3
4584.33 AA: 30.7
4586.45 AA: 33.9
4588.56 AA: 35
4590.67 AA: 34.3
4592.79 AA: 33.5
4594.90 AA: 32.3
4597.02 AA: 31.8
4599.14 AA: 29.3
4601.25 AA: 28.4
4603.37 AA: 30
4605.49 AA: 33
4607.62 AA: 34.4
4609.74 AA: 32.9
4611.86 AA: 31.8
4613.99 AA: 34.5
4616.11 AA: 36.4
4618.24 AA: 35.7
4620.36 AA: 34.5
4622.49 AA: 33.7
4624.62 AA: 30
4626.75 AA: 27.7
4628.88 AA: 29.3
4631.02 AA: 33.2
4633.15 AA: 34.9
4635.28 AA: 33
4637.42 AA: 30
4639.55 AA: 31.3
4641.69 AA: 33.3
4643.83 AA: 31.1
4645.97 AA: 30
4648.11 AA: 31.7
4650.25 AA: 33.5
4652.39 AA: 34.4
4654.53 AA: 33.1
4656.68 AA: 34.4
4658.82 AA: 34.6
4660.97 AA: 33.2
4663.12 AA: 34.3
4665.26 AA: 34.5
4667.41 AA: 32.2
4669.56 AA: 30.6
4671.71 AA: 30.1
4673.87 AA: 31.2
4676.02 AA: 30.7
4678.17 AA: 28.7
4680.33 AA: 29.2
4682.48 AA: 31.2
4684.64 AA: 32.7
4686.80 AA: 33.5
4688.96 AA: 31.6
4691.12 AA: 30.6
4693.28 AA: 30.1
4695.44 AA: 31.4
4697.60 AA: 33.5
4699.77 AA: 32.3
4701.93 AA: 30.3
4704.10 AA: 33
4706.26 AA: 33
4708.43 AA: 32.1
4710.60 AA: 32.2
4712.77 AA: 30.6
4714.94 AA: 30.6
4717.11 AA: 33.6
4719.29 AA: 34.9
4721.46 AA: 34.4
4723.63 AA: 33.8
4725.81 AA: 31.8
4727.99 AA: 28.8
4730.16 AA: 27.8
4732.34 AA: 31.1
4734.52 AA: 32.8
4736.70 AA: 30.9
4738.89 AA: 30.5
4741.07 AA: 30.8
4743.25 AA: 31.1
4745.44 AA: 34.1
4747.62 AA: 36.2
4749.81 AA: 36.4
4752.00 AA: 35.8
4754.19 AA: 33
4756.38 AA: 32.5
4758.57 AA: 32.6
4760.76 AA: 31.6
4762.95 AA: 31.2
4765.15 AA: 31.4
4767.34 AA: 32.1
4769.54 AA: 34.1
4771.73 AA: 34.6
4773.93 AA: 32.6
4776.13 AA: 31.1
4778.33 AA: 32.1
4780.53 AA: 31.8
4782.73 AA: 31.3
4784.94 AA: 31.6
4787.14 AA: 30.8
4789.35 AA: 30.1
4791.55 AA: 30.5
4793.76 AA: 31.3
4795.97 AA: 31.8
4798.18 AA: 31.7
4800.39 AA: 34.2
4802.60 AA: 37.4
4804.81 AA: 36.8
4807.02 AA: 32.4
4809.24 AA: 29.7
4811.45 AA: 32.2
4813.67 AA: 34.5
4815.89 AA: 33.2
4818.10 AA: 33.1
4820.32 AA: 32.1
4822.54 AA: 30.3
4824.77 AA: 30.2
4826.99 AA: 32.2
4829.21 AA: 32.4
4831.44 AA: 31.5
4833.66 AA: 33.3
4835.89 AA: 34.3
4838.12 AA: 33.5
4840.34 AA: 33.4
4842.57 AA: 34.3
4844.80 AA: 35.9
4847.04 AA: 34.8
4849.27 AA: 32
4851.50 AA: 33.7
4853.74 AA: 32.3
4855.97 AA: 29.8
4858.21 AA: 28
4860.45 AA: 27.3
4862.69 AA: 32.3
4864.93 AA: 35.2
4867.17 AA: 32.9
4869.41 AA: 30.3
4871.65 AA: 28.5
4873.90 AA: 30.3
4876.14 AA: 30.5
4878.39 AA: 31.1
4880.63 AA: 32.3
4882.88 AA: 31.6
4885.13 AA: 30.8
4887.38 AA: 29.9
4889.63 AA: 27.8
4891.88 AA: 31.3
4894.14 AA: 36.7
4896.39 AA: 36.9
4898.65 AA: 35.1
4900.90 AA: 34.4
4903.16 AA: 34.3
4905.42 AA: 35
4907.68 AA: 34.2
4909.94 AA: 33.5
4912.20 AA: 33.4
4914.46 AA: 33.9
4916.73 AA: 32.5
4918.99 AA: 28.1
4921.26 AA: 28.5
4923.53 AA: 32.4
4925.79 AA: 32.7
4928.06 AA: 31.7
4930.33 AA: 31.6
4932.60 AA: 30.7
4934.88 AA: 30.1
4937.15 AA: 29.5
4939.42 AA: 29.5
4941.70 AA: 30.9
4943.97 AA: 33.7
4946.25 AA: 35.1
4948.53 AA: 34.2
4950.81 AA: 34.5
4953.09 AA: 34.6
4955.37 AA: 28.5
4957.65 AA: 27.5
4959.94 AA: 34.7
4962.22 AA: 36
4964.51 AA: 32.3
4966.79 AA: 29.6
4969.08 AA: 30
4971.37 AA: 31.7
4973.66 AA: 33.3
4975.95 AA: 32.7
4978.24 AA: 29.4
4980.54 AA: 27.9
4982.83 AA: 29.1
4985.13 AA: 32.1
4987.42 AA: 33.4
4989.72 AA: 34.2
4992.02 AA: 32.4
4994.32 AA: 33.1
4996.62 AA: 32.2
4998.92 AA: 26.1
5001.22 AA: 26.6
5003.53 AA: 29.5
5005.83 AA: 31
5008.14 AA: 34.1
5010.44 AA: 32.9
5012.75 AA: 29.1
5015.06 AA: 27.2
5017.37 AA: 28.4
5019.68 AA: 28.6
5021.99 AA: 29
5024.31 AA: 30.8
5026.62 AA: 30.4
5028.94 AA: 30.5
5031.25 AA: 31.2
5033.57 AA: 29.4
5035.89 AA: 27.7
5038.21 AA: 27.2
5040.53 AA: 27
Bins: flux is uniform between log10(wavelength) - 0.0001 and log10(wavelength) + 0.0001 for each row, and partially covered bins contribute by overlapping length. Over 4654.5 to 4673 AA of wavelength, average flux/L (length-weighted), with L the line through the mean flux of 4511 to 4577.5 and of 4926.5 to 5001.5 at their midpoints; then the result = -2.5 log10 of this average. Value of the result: -0.074 mag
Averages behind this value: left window 30.5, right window 31.5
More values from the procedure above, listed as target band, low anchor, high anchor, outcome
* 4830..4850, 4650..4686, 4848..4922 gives -0.054 mag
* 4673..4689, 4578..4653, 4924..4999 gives 0.036 mag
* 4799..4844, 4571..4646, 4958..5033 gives -0.057 mag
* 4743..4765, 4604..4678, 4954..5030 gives -0.049 mag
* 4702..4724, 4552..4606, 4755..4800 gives -0.028 mag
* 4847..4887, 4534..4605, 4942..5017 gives 0.006 mag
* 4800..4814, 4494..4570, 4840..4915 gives -0.055 mag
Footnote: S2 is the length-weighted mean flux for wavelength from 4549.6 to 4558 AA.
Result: 32.4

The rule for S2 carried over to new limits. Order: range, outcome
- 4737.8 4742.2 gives 30.7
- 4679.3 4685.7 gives 31.1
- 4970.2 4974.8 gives 32.5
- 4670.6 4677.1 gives 30.7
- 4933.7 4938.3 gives 29.8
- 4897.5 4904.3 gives 34.6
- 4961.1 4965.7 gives 34.1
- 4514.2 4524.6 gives 31.1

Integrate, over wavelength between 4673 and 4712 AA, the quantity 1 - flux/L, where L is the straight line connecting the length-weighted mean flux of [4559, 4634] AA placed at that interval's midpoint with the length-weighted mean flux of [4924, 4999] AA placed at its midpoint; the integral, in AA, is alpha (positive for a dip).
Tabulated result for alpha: 0.5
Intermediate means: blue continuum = 32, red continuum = 31.8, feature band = 31.5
